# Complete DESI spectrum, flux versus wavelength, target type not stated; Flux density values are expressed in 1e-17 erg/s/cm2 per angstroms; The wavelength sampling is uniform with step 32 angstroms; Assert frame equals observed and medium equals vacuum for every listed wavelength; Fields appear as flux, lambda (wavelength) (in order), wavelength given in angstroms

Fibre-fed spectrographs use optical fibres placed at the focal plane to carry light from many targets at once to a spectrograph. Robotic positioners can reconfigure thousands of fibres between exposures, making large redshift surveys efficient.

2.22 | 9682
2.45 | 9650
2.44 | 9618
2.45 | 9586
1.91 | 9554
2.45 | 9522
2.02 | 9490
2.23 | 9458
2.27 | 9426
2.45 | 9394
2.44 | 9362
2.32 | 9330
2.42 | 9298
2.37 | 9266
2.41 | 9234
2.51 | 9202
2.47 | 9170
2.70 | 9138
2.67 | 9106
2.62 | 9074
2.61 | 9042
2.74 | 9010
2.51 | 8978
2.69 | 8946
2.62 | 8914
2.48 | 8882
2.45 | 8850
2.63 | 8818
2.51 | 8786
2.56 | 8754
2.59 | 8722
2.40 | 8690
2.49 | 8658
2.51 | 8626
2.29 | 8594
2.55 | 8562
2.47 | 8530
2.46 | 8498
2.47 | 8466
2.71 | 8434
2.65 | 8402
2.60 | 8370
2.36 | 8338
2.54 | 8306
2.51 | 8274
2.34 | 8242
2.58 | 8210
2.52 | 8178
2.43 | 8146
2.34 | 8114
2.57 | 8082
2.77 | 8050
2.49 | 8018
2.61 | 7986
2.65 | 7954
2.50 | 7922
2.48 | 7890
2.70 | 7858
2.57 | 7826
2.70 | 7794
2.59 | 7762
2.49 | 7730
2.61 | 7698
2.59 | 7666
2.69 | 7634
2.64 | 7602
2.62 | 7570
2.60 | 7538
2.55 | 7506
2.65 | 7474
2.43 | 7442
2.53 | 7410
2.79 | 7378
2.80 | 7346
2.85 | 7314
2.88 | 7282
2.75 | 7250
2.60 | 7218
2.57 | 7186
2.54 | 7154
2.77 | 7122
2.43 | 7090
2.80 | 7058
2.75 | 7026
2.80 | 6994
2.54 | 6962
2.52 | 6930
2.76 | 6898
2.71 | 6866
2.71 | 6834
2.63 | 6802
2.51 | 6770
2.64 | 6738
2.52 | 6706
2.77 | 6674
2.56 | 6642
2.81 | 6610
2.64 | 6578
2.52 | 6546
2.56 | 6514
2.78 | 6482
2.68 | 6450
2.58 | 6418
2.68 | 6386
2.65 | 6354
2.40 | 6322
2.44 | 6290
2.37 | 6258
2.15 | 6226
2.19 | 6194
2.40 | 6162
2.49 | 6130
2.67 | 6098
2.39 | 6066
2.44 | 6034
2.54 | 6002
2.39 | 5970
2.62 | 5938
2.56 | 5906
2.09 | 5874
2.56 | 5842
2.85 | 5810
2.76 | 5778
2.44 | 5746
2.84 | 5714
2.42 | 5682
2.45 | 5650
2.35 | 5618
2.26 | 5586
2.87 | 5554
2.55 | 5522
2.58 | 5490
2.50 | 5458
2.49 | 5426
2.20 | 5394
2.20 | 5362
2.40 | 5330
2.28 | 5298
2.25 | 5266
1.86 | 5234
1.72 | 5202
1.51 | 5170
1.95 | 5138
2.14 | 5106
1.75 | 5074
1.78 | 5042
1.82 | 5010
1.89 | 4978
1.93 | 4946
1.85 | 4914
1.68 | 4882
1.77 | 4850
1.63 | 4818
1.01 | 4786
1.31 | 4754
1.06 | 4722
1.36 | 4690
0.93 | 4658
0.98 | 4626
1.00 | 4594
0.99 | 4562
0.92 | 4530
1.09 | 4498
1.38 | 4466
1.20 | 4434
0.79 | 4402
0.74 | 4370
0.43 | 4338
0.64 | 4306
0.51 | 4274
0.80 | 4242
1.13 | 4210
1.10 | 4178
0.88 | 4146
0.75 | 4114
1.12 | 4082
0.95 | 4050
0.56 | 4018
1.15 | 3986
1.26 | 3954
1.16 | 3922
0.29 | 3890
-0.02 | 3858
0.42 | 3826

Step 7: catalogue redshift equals 0.20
